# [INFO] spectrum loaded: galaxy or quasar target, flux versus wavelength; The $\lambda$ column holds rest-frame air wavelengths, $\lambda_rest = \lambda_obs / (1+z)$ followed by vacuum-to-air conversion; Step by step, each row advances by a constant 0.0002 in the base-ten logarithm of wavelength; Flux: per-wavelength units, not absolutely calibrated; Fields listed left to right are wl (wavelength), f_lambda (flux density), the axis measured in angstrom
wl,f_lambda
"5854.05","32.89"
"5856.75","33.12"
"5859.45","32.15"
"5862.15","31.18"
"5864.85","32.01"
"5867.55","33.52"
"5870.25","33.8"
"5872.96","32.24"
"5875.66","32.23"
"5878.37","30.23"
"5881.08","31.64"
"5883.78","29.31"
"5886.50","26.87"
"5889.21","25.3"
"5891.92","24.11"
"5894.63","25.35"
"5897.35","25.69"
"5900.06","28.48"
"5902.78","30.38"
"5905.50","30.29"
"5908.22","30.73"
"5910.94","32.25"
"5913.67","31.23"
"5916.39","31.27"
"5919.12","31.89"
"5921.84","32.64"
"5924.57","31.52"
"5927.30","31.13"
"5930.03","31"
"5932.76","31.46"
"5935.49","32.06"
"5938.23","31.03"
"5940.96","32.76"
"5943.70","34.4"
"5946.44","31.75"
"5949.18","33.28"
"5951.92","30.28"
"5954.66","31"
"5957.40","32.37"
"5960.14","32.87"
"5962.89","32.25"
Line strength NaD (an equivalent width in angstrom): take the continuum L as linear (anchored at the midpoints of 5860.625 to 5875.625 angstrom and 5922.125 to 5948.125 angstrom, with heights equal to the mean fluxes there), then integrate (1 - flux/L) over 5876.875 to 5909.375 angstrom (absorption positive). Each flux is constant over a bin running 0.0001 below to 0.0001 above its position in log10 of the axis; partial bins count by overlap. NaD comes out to 4.13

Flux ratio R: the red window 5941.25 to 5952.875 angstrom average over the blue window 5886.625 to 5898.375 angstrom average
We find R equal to 1.29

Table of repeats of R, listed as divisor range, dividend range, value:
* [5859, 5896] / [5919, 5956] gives 1.06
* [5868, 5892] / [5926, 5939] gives 1.05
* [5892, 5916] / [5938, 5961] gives 1.11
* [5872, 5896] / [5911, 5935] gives 1.11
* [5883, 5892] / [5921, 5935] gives 1.19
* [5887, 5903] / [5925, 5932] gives 1.18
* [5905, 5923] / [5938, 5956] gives 1.02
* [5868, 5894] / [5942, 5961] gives 1.09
